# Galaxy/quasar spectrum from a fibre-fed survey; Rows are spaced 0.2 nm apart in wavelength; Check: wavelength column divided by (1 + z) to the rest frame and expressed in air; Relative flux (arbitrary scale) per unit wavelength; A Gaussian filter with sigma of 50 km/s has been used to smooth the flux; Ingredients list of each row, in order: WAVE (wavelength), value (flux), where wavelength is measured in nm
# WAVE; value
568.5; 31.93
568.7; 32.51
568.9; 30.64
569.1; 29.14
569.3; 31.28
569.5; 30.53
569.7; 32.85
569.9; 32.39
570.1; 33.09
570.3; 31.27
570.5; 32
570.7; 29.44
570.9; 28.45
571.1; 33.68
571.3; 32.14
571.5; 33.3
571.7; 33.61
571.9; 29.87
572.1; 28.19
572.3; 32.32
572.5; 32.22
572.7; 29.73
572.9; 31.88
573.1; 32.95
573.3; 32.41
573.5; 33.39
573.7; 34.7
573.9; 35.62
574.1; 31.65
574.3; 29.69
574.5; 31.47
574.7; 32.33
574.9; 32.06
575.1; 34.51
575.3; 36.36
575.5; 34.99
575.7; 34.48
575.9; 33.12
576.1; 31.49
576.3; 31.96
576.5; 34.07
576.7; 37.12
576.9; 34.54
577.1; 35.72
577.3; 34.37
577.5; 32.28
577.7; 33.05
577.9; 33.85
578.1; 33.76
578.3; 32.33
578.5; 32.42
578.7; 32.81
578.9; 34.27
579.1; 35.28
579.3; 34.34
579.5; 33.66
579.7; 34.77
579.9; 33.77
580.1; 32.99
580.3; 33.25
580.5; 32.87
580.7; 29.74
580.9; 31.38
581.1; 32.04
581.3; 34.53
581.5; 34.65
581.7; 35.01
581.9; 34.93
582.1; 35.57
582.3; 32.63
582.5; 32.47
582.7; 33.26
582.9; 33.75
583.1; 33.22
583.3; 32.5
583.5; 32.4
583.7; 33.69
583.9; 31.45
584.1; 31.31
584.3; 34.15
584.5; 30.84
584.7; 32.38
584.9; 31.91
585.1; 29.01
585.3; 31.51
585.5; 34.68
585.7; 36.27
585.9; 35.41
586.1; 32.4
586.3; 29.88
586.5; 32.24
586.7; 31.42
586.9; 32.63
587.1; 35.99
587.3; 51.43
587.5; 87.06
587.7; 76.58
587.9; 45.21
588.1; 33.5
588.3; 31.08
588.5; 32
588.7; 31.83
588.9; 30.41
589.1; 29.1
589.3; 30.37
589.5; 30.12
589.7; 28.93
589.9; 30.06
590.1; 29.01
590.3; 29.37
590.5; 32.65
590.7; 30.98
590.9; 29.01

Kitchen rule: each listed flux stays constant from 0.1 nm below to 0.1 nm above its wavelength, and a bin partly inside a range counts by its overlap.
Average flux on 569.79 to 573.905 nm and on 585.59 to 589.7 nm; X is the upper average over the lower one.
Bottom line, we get 1.2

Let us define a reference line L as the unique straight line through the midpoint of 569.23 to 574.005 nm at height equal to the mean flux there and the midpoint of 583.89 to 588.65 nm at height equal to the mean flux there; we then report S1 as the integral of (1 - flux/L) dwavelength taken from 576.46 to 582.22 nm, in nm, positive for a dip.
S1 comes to 0.22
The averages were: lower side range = 32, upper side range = 38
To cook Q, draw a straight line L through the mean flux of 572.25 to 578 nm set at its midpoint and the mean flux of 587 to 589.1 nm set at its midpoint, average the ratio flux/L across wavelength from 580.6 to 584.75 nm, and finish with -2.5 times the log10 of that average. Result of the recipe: 0.21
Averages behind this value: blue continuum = 33.3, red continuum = 44.7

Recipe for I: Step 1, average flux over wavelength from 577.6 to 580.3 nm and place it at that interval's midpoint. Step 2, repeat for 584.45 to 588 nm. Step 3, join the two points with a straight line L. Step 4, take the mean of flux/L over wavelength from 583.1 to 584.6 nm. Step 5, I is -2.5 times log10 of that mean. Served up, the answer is 0.17 mag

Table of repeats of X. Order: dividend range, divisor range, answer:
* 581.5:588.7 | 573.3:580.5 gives 1.09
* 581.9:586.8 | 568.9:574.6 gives 1.03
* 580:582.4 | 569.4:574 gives 1.04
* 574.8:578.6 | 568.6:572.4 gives 1.08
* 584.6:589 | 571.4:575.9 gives 1.18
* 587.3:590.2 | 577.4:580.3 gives 1.17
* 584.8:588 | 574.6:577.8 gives 1.20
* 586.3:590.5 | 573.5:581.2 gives 1.13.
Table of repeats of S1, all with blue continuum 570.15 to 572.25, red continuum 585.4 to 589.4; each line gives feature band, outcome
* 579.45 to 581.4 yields 0.151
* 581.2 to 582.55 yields 0.075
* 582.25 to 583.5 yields 0.132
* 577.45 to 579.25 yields 0.066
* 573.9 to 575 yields 0.033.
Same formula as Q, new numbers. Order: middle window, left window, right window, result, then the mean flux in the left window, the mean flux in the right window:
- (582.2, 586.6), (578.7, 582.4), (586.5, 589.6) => 0.14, 33.6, 40.3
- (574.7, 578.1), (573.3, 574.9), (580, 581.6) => -0.04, 32.6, 32.7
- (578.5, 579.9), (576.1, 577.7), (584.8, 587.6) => 0.03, 34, 38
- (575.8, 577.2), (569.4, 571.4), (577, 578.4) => -0.02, 31.6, 33.6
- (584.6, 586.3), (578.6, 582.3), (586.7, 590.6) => 0.11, 33.6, 38.1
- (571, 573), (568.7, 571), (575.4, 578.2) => 0.01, 31.1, 33.9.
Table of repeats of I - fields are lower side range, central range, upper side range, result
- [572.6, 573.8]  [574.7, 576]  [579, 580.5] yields -0.04 mag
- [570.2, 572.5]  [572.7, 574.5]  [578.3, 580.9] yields -0.02 mag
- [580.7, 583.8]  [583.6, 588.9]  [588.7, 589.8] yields -0.19 mag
